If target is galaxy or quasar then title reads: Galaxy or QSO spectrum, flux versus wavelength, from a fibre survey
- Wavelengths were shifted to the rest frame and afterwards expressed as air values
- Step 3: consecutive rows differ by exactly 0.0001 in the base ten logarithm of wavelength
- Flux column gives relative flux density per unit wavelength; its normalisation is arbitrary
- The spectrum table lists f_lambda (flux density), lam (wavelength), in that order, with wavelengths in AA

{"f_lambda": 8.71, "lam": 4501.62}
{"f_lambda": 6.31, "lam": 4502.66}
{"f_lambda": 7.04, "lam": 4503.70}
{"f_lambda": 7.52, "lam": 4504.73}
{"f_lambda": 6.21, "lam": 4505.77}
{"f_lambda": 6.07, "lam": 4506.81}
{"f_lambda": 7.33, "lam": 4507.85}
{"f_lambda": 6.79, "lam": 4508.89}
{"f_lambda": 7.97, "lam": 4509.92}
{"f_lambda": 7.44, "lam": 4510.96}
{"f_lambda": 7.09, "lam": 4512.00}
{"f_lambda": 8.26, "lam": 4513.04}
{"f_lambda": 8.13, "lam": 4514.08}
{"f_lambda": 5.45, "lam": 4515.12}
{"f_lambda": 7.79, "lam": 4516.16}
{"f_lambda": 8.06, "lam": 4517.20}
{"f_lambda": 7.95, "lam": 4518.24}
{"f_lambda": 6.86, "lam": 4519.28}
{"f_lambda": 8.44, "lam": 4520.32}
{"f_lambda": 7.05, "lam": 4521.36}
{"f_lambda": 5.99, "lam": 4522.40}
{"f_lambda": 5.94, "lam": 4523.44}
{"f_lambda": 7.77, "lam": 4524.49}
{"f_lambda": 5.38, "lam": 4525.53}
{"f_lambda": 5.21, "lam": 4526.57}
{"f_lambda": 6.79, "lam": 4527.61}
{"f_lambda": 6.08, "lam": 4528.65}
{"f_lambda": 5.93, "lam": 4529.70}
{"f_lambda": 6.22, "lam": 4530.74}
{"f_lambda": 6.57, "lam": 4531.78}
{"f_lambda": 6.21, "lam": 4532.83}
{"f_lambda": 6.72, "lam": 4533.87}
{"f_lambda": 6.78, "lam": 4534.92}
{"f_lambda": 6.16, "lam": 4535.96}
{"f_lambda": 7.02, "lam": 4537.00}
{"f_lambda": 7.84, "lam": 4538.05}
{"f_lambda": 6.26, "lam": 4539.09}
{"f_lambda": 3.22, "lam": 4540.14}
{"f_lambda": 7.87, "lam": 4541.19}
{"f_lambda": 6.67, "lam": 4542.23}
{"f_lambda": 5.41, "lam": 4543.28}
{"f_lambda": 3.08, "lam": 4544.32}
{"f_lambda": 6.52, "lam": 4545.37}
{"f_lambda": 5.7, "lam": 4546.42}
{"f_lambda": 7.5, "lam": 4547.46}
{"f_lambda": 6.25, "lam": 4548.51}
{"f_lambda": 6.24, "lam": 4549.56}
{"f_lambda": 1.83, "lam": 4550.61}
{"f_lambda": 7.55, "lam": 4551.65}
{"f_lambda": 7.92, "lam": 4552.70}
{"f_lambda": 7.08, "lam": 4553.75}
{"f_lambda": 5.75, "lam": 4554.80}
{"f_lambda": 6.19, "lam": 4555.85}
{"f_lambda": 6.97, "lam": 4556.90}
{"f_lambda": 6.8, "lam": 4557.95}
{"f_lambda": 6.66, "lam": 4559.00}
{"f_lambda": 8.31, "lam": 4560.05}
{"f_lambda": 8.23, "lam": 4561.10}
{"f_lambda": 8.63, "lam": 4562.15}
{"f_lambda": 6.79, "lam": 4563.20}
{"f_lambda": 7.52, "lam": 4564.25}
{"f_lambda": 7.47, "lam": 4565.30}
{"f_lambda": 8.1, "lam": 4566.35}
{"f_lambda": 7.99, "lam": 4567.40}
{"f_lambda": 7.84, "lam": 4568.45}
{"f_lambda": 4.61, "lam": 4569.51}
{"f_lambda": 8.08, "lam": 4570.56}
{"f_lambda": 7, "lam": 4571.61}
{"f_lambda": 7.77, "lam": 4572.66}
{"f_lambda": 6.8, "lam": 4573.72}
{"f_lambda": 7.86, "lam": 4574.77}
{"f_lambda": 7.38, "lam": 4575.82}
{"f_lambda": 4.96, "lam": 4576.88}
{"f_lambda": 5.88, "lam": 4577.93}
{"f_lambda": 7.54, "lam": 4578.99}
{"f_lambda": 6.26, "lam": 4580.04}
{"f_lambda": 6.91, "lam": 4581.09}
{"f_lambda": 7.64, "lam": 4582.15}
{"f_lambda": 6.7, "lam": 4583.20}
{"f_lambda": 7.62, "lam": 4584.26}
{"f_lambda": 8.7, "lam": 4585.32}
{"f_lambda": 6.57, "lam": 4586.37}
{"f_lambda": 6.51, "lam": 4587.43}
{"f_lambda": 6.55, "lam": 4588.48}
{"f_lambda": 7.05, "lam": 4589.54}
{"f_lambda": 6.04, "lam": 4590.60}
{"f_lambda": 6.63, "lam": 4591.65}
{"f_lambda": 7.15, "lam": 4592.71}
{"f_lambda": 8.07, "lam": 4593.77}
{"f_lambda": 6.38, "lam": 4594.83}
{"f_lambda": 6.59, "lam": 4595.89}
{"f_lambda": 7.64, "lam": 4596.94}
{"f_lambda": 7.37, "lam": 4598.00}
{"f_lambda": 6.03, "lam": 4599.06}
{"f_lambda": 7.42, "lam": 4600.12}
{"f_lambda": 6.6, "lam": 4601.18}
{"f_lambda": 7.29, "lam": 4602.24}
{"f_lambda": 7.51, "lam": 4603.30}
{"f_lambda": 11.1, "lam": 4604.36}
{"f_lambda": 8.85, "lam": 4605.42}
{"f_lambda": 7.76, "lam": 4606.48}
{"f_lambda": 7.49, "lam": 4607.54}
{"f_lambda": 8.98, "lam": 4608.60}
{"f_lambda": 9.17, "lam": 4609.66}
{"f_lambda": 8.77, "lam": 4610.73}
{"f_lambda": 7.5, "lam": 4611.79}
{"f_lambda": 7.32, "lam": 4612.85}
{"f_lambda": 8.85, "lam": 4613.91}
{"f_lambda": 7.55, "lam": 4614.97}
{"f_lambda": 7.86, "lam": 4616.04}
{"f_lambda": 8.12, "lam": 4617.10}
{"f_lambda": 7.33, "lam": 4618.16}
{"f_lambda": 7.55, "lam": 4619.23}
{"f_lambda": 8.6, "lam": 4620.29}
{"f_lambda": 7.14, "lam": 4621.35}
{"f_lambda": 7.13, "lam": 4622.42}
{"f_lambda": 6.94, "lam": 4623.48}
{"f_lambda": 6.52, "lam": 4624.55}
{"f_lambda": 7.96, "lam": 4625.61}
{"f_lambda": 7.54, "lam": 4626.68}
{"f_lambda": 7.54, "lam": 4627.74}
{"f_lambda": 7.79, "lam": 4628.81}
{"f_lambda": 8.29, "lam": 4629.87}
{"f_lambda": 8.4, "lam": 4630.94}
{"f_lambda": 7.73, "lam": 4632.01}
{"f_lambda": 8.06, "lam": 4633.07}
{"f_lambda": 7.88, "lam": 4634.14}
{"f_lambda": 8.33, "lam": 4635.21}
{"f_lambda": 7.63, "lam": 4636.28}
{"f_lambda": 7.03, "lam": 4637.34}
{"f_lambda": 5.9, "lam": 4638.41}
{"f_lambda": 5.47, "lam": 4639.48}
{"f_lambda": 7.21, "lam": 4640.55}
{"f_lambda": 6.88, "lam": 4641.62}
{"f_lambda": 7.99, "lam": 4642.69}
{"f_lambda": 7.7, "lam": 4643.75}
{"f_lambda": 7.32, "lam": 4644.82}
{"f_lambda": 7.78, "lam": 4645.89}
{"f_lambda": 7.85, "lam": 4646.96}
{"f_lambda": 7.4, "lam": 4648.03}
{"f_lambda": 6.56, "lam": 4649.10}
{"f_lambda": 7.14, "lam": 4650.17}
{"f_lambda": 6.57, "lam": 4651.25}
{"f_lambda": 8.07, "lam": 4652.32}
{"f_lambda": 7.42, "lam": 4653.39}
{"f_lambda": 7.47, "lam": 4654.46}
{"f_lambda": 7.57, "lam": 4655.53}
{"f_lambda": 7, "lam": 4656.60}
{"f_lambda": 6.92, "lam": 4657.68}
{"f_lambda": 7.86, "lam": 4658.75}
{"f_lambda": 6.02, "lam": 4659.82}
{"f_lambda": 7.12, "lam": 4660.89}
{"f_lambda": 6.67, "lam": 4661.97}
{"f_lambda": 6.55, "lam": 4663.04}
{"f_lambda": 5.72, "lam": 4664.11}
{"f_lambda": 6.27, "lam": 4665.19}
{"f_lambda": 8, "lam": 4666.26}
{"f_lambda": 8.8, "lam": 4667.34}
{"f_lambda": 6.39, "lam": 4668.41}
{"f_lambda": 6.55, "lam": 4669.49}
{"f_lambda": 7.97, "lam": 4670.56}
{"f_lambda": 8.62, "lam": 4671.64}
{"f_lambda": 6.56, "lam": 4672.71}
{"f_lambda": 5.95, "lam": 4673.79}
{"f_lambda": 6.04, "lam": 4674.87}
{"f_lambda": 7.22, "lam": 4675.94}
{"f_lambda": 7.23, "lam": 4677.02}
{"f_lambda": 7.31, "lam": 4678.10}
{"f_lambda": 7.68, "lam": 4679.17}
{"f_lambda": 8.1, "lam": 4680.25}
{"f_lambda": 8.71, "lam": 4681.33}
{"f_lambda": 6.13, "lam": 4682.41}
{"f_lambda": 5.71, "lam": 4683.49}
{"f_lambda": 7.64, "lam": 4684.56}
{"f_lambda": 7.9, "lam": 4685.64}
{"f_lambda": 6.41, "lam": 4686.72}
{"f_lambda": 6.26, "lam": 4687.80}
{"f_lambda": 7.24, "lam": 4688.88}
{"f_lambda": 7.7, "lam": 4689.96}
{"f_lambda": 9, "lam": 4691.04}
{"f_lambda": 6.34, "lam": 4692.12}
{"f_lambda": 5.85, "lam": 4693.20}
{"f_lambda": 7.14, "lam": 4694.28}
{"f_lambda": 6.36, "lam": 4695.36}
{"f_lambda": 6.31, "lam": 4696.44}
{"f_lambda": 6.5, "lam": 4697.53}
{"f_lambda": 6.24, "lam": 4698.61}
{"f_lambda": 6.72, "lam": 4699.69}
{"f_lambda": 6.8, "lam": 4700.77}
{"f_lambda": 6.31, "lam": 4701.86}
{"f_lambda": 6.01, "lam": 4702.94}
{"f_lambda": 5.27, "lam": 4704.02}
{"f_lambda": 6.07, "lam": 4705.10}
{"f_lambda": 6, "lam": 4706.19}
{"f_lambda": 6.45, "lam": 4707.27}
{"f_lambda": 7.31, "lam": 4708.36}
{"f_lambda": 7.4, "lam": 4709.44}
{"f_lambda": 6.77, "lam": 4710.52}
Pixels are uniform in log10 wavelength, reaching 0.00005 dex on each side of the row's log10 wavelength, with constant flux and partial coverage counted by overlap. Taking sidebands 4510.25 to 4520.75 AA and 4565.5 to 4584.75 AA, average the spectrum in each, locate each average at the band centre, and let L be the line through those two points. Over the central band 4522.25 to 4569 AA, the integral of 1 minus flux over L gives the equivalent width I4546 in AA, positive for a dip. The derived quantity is 4.7 AA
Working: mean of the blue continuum 7.54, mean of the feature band 6.56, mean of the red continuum 7.06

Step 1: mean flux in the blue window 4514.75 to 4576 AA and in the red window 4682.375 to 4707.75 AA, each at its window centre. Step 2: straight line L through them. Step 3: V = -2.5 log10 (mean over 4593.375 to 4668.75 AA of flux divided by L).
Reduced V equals -0.13 mag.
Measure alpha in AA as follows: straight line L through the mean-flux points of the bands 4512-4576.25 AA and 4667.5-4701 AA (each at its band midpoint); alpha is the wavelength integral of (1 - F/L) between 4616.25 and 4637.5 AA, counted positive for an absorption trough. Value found -2.4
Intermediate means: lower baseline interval 6.76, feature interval 7.69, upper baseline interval 7.01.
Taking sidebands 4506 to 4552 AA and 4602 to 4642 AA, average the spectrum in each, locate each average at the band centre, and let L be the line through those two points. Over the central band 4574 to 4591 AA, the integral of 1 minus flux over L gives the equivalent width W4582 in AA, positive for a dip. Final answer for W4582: 0.82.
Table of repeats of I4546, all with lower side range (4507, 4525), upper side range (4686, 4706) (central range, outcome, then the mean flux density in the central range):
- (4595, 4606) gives -1.0 AA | 7.6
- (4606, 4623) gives -2.6 AA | 7.94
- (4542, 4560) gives 2.5 AA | 6.17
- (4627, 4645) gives -1.8 AA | 7.49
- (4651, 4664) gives -0.6 AA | 7.07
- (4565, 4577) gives -0.3 AA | 7.22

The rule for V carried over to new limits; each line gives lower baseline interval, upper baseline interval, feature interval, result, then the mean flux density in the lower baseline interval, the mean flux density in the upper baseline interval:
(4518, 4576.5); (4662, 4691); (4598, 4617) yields -0.16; 6.68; 7.13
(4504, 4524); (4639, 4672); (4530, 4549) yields 0.16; 7.17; 7.18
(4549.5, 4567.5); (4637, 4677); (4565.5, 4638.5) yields -0.06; 7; 7.07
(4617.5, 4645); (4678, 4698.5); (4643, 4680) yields 0.01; 7.46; 7.05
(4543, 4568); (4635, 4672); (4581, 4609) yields -0.07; 6.71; 7.18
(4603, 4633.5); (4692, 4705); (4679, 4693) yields -0.11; 7.98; 6.31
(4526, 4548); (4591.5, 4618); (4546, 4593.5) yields 0.00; 6.18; 7.77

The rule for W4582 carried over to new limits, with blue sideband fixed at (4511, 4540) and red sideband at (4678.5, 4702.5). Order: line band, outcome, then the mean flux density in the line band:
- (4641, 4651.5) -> -0.66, 7.34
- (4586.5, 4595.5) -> 0.08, 6.78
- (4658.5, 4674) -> -0.18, 7.01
